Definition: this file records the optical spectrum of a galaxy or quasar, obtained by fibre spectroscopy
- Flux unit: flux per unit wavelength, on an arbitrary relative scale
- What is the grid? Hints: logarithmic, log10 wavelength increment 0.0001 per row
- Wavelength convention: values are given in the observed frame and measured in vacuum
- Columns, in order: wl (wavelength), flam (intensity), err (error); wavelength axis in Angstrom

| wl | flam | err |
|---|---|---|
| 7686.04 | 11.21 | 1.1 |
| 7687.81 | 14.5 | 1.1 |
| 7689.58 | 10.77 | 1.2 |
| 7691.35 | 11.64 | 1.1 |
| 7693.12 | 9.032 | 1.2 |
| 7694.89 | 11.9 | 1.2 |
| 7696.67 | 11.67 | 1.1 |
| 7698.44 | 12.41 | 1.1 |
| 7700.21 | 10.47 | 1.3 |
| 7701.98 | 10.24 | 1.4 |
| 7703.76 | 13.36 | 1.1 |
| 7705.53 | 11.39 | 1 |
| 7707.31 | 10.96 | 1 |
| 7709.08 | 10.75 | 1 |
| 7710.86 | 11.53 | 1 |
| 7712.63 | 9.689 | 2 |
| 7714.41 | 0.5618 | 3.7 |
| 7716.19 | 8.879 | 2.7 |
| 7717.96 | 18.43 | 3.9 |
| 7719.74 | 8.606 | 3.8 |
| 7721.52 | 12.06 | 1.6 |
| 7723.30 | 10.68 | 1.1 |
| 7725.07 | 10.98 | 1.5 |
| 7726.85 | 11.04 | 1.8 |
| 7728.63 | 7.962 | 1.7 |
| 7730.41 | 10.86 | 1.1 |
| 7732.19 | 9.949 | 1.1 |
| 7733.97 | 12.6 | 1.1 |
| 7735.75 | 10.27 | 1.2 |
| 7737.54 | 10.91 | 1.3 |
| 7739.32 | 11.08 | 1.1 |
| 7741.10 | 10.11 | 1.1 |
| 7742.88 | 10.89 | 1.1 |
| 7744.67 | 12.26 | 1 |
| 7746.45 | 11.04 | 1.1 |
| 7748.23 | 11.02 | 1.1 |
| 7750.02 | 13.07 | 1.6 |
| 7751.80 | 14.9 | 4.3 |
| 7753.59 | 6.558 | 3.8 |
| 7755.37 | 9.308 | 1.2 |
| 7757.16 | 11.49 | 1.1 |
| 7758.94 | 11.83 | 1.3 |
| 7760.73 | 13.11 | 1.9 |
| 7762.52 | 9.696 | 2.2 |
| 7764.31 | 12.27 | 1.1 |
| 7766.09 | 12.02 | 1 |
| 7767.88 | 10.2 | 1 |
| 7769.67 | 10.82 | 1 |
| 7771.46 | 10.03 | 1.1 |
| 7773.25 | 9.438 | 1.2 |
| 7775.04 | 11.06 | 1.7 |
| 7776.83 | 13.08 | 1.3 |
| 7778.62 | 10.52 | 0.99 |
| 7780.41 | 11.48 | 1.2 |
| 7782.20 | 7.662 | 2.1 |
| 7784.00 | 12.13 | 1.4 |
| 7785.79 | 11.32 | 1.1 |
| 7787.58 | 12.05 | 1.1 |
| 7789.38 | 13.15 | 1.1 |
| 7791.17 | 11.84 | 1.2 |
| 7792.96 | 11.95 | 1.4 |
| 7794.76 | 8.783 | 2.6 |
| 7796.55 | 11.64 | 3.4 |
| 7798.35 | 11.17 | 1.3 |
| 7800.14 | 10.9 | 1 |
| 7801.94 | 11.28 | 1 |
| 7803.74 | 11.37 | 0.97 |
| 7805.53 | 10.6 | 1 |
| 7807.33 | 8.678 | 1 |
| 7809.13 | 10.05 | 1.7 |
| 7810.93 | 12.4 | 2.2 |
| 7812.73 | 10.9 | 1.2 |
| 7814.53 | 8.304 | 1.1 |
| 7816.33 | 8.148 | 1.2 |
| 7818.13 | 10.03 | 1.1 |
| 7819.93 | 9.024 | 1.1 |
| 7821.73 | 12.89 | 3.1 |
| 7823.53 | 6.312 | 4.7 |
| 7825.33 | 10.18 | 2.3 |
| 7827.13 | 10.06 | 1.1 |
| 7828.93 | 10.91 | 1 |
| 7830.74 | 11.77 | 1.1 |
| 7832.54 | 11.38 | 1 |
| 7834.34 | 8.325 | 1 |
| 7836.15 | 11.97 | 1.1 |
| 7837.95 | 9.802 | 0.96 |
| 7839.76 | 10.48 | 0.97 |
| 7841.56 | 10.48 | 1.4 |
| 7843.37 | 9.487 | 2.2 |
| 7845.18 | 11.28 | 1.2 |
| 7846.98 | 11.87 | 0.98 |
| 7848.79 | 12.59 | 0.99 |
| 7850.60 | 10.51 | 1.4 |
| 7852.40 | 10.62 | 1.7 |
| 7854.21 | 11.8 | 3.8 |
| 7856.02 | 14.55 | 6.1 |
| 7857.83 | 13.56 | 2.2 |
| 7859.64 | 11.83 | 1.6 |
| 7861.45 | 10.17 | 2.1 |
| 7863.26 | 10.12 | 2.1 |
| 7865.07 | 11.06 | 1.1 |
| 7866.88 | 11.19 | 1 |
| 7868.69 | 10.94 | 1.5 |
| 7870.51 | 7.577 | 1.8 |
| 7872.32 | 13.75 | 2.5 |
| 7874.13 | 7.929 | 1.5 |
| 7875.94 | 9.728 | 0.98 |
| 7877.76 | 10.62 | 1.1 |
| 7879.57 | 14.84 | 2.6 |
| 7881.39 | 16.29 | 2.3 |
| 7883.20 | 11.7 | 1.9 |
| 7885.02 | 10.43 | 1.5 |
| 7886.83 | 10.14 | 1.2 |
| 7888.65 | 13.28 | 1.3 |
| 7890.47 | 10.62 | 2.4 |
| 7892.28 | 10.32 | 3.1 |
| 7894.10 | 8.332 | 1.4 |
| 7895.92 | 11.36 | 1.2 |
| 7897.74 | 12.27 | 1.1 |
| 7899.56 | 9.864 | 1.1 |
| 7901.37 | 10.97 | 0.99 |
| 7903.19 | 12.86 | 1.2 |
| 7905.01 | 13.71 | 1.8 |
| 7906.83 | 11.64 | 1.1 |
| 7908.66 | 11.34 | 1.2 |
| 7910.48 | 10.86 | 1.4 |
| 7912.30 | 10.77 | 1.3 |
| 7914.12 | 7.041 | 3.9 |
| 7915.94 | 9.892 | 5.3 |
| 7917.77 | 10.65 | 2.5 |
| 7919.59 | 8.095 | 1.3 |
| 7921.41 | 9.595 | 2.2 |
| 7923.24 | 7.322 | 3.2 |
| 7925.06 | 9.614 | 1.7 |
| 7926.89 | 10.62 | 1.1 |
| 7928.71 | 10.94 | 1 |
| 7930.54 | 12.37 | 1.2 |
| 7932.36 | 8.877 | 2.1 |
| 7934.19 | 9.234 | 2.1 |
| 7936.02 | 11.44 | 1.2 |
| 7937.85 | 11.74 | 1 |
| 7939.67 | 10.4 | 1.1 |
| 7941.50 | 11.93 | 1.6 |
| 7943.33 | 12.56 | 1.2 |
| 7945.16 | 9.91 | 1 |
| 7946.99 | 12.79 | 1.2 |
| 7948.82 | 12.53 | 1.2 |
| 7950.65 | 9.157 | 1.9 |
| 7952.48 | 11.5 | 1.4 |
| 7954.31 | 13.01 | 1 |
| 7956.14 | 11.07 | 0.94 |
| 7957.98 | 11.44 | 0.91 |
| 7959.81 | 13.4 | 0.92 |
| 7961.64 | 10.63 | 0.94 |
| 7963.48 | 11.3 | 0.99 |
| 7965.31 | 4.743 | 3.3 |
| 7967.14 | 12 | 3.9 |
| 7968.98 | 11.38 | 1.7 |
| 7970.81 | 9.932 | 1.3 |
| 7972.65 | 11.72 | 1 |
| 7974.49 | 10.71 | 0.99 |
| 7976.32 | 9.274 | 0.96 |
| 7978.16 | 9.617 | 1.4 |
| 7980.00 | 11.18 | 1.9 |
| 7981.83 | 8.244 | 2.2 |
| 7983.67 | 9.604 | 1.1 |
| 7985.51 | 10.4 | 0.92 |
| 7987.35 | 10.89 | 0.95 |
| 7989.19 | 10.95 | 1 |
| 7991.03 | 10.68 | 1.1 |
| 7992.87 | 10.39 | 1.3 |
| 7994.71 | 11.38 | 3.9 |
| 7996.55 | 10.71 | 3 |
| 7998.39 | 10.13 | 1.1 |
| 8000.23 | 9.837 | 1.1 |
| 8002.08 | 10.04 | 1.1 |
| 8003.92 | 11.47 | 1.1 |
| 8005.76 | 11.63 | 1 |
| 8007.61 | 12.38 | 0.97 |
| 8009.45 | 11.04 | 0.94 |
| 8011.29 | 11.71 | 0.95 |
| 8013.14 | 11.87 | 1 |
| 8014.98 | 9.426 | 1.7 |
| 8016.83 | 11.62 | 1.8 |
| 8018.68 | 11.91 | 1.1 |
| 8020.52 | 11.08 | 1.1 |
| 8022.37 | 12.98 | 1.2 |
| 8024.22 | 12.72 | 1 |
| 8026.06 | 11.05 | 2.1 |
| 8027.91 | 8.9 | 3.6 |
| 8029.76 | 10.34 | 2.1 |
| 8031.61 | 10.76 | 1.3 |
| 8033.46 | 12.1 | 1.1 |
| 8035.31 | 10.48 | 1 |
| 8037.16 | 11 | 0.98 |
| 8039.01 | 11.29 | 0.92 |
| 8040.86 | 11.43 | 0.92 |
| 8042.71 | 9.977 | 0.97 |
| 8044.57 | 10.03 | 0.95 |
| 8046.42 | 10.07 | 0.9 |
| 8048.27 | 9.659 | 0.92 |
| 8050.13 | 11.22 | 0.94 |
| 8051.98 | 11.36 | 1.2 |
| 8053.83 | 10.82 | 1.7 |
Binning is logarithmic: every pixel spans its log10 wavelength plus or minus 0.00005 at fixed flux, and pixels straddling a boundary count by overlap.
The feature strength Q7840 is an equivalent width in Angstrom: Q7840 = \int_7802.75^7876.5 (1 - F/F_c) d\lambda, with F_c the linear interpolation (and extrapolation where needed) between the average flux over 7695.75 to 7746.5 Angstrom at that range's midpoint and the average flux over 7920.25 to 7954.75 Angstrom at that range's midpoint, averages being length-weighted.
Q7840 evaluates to 1.0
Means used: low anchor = 10.7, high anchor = 10.8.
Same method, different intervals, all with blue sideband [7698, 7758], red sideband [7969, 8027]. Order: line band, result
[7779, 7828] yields 1.2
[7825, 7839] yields 0.3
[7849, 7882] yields -2.0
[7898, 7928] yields 1.3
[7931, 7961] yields -1.3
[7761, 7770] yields -0.3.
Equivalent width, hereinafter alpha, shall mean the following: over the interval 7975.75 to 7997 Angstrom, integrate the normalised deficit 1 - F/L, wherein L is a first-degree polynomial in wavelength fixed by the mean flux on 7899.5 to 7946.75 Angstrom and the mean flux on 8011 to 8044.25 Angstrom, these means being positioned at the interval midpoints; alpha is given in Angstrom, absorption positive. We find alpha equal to 1.22 Angstrom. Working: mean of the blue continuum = 10.6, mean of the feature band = 10.3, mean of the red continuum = 11.1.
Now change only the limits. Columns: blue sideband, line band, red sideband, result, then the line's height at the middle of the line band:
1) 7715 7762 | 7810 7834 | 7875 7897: 2.5 Angstrom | 11.3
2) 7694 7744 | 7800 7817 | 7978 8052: 0.8 Angstrom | 10.8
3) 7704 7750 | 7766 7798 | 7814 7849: -1.8 Angstrom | 10.4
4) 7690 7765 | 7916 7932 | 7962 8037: 1.3 Angstrom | 10.8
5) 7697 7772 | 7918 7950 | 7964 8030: 0.4 Angstrom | 10.7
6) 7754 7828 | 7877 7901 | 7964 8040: -1.9 Angstrom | 10.7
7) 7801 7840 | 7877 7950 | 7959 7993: -4.9 Angstrom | 10.3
